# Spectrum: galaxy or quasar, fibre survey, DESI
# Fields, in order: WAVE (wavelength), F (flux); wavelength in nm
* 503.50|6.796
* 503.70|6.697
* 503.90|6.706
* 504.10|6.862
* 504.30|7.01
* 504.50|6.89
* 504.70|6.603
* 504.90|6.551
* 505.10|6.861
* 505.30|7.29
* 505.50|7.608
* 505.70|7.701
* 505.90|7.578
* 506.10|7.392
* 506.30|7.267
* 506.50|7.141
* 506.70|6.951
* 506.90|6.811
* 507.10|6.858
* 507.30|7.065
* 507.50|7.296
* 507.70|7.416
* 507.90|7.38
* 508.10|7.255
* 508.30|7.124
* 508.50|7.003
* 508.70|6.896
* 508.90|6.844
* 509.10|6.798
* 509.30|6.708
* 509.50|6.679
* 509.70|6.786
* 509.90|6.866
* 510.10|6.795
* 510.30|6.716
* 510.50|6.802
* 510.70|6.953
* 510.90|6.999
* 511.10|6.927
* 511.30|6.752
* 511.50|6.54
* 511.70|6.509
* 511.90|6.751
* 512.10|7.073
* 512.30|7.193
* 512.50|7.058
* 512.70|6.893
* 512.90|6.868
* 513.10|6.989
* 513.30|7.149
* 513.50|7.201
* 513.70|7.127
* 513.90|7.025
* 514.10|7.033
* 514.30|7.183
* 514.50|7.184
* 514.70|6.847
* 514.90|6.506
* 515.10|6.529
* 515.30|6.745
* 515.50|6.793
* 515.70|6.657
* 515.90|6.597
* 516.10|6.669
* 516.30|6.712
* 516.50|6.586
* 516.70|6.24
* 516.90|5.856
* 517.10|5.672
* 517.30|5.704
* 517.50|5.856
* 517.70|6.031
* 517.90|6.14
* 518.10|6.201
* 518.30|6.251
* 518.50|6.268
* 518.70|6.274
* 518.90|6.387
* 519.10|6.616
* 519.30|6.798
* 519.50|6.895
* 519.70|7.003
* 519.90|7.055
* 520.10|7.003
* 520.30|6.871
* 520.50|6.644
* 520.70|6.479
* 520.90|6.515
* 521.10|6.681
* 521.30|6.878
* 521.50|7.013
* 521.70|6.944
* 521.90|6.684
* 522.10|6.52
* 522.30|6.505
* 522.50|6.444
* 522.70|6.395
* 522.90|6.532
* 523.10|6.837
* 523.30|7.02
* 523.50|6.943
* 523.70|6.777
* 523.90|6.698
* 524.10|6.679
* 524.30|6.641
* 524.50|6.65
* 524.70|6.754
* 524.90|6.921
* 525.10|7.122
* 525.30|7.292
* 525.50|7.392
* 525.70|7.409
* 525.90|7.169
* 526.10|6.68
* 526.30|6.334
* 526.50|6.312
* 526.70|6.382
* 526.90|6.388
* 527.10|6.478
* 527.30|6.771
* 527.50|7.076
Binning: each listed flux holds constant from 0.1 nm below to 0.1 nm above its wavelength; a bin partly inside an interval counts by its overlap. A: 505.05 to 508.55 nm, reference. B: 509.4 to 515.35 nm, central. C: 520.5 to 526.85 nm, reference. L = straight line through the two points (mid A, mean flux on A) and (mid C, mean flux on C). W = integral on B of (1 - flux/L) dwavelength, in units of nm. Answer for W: 0.15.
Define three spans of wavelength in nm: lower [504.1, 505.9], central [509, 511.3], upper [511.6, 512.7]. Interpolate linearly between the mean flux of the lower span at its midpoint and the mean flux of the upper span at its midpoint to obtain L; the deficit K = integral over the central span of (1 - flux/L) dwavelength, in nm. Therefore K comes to 0.047 nm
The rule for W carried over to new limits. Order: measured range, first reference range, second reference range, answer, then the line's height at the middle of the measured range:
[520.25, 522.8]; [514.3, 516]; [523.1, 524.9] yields 0.05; 6.78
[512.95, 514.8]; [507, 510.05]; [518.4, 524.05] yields -0.06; 6.87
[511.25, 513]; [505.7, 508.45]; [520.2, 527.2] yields 0.05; 7.07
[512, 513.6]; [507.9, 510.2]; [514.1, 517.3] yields -0.08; 6.72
